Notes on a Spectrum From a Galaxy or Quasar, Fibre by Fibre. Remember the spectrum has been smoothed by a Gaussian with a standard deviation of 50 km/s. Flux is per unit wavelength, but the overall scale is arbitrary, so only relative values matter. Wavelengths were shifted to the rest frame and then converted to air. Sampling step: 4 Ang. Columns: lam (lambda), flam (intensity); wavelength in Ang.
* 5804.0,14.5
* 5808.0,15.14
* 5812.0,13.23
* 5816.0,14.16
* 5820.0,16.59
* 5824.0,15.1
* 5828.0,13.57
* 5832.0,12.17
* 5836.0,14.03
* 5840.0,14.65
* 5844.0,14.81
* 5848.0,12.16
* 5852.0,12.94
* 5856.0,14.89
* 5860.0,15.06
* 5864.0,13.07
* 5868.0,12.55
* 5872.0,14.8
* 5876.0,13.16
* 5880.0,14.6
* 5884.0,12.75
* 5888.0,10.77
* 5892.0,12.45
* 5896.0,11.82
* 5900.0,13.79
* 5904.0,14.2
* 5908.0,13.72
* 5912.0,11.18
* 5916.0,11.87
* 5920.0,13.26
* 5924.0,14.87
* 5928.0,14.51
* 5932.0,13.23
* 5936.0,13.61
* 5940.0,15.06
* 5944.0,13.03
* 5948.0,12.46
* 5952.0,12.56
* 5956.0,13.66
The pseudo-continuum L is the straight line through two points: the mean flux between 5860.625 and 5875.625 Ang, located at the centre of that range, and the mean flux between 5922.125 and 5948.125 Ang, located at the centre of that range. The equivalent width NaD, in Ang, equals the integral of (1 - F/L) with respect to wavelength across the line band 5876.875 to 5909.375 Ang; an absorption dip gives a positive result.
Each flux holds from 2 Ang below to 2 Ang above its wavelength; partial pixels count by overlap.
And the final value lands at 1.7 Ang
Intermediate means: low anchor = 13.6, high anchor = 13.9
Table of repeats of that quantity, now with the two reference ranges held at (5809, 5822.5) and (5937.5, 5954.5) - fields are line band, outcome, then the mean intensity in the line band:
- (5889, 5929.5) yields 1.77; 13.1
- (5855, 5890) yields 1.55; 13.5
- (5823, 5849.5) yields 1.33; 13.8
